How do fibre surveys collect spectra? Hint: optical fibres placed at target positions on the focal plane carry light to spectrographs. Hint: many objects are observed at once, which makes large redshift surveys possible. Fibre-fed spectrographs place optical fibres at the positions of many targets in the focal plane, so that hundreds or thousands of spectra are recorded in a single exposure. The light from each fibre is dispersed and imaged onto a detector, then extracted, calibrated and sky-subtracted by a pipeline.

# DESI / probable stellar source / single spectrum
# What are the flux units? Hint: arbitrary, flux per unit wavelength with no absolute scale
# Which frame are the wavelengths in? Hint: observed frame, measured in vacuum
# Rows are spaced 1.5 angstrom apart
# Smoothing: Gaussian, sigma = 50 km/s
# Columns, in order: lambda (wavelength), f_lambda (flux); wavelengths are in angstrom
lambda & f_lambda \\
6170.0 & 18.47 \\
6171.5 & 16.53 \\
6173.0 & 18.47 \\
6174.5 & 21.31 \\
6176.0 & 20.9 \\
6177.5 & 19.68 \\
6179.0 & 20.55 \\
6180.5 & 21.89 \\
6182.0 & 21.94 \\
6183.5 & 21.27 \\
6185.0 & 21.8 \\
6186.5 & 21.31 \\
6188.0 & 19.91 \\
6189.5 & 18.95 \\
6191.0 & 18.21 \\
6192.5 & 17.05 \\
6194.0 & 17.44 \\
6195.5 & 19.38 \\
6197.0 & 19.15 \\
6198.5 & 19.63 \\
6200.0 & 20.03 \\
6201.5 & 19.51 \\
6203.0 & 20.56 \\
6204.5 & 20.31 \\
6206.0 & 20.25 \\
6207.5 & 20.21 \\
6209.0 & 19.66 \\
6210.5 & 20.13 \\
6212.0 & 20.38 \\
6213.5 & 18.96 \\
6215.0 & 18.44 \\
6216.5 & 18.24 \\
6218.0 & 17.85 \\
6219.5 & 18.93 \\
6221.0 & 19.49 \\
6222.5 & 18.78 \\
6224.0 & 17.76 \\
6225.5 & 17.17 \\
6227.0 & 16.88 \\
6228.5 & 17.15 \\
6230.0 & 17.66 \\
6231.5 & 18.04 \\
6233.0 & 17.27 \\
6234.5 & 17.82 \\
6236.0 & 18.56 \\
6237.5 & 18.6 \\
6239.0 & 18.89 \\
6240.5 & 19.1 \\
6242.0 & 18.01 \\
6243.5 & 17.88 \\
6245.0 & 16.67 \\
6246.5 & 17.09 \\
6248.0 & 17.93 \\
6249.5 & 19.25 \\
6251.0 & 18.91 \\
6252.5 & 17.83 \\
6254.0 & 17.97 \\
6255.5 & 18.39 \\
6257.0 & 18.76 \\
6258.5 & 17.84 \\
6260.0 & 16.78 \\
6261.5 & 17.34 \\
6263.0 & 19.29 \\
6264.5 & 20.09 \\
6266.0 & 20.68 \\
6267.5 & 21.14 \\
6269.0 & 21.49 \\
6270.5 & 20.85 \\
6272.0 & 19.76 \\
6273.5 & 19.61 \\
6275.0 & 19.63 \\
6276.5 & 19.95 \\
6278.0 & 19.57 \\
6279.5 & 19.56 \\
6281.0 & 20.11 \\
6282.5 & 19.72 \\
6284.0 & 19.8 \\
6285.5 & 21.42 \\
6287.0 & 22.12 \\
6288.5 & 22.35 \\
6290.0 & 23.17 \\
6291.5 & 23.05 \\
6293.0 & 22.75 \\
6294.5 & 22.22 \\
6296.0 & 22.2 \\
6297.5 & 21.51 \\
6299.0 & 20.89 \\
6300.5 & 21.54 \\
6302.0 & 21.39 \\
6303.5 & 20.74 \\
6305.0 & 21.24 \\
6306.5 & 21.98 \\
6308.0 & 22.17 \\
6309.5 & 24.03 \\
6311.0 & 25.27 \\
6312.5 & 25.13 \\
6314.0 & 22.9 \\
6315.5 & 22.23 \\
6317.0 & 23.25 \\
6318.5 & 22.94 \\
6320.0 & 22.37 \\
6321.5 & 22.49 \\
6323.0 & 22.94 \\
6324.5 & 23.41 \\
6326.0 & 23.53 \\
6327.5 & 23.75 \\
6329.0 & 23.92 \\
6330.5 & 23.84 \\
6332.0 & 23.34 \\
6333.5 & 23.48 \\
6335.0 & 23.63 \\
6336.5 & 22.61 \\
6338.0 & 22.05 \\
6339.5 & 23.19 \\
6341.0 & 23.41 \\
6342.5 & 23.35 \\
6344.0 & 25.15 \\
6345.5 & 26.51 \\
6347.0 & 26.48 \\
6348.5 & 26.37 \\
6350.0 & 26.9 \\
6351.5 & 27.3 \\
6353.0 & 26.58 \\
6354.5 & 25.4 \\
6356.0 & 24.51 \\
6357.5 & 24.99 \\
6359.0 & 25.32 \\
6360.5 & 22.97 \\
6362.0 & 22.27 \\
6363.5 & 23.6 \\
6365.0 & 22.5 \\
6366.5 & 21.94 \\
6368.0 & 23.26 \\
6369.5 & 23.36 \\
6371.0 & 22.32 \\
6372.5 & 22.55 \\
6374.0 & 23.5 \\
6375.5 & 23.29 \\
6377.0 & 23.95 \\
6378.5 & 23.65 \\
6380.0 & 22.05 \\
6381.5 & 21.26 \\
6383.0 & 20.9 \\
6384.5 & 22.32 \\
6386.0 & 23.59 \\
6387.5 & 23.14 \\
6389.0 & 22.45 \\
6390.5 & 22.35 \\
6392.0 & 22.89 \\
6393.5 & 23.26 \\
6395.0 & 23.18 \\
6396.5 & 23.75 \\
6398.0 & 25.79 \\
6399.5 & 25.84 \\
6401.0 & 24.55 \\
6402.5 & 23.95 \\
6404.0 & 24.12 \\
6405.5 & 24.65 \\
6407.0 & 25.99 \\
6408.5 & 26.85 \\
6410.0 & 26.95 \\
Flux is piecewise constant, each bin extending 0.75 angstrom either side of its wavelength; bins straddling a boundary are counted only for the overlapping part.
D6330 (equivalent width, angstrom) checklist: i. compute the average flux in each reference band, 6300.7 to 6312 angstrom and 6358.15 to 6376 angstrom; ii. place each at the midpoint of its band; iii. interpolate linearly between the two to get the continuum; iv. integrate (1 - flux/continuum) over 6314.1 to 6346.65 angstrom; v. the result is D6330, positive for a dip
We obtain -1.07 angstrom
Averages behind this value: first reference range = 22.4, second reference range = 23.1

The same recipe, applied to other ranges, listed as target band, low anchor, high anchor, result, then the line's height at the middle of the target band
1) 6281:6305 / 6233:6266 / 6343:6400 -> -1.58 angstrom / 20.3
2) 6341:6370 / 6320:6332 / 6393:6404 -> -1.11 angstrom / 23.7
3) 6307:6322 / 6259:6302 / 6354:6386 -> -1.16 angstrom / 21.6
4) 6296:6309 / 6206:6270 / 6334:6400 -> -0.22 angstrom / 21.2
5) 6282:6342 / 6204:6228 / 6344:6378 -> -0.22 angstrom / 22.5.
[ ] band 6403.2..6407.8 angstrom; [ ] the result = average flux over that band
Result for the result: 24.9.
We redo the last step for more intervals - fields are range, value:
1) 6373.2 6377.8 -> 23.6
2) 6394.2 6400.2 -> 24.6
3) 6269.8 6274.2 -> 20.1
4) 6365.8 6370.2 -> 22.9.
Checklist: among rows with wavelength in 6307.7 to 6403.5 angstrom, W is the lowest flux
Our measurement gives 20.9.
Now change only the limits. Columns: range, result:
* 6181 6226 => 17.05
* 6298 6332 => 20.74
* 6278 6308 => 19.56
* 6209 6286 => 16.67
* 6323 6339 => 22.05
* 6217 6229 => 16.88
